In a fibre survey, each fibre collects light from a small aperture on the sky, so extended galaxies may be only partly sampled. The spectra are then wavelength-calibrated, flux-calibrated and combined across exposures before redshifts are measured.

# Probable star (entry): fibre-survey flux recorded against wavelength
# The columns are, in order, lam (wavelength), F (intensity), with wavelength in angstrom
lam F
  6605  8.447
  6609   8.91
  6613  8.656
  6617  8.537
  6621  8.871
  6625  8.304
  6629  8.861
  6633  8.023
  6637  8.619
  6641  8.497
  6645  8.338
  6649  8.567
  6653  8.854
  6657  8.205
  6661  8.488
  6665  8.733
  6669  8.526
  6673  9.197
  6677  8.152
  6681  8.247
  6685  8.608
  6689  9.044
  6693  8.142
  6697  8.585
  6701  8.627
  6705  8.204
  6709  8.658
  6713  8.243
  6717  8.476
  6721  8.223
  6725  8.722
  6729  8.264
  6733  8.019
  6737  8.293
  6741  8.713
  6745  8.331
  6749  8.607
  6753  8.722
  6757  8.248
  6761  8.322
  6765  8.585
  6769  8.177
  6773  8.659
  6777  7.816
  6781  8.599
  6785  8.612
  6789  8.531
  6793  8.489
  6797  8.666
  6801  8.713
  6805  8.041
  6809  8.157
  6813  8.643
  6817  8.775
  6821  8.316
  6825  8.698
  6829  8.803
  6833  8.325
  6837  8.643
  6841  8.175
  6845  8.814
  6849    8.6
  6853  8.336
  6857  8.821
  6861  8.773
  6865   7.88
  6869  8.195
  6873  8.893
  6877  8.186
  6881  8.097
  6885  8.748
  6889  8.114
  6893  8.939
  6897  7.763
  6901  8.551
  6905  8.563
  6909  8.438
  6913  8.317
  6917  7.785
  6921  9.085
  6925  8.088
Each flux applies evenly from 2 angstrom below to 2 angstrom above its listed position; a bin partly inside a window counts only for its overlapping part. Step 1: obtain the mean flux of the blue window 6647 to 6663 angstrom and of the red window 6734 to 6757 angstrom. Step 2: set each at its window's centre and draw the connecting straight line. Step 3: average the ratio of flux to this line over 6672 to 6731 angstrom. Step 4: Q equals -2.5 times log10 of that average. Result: 0.003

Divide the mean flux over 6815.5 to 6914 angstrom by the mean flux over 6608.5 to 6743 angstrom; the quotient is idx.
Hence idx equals 1.00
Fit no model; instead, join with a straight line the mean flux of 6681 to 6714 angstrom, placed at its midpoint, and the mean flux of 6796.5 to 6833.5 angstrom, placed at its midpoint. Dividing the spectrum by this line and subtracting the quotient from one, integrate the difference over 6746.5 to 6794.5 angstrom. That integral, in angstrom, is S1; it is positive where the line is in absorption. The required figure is 0.4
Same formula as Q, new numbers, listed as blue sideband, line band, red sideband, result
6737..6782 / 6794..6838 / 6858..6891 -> -0.02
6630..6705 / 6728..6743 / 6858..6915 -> 0.02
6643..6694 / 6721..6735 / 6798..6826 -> 0.03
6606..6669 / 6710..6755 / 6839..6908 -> 0.01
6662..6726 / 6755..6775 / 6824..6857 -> 0.02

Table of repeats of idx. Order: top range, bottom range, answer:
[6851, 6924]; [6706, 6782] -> 1.00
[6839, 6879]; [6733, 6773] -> 1.00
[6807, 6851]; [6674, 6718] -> 1.01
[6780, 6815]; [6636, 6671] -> 1.00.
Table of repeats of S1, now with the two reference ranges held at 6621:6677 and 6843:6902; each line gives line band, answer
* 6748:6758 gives -0.05 angstrom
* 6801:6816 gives 0.19 angstrom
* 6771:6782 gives 0.20 angstrom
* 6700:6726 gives 0.27 angstrom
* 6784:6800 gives -0.18 angstrom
